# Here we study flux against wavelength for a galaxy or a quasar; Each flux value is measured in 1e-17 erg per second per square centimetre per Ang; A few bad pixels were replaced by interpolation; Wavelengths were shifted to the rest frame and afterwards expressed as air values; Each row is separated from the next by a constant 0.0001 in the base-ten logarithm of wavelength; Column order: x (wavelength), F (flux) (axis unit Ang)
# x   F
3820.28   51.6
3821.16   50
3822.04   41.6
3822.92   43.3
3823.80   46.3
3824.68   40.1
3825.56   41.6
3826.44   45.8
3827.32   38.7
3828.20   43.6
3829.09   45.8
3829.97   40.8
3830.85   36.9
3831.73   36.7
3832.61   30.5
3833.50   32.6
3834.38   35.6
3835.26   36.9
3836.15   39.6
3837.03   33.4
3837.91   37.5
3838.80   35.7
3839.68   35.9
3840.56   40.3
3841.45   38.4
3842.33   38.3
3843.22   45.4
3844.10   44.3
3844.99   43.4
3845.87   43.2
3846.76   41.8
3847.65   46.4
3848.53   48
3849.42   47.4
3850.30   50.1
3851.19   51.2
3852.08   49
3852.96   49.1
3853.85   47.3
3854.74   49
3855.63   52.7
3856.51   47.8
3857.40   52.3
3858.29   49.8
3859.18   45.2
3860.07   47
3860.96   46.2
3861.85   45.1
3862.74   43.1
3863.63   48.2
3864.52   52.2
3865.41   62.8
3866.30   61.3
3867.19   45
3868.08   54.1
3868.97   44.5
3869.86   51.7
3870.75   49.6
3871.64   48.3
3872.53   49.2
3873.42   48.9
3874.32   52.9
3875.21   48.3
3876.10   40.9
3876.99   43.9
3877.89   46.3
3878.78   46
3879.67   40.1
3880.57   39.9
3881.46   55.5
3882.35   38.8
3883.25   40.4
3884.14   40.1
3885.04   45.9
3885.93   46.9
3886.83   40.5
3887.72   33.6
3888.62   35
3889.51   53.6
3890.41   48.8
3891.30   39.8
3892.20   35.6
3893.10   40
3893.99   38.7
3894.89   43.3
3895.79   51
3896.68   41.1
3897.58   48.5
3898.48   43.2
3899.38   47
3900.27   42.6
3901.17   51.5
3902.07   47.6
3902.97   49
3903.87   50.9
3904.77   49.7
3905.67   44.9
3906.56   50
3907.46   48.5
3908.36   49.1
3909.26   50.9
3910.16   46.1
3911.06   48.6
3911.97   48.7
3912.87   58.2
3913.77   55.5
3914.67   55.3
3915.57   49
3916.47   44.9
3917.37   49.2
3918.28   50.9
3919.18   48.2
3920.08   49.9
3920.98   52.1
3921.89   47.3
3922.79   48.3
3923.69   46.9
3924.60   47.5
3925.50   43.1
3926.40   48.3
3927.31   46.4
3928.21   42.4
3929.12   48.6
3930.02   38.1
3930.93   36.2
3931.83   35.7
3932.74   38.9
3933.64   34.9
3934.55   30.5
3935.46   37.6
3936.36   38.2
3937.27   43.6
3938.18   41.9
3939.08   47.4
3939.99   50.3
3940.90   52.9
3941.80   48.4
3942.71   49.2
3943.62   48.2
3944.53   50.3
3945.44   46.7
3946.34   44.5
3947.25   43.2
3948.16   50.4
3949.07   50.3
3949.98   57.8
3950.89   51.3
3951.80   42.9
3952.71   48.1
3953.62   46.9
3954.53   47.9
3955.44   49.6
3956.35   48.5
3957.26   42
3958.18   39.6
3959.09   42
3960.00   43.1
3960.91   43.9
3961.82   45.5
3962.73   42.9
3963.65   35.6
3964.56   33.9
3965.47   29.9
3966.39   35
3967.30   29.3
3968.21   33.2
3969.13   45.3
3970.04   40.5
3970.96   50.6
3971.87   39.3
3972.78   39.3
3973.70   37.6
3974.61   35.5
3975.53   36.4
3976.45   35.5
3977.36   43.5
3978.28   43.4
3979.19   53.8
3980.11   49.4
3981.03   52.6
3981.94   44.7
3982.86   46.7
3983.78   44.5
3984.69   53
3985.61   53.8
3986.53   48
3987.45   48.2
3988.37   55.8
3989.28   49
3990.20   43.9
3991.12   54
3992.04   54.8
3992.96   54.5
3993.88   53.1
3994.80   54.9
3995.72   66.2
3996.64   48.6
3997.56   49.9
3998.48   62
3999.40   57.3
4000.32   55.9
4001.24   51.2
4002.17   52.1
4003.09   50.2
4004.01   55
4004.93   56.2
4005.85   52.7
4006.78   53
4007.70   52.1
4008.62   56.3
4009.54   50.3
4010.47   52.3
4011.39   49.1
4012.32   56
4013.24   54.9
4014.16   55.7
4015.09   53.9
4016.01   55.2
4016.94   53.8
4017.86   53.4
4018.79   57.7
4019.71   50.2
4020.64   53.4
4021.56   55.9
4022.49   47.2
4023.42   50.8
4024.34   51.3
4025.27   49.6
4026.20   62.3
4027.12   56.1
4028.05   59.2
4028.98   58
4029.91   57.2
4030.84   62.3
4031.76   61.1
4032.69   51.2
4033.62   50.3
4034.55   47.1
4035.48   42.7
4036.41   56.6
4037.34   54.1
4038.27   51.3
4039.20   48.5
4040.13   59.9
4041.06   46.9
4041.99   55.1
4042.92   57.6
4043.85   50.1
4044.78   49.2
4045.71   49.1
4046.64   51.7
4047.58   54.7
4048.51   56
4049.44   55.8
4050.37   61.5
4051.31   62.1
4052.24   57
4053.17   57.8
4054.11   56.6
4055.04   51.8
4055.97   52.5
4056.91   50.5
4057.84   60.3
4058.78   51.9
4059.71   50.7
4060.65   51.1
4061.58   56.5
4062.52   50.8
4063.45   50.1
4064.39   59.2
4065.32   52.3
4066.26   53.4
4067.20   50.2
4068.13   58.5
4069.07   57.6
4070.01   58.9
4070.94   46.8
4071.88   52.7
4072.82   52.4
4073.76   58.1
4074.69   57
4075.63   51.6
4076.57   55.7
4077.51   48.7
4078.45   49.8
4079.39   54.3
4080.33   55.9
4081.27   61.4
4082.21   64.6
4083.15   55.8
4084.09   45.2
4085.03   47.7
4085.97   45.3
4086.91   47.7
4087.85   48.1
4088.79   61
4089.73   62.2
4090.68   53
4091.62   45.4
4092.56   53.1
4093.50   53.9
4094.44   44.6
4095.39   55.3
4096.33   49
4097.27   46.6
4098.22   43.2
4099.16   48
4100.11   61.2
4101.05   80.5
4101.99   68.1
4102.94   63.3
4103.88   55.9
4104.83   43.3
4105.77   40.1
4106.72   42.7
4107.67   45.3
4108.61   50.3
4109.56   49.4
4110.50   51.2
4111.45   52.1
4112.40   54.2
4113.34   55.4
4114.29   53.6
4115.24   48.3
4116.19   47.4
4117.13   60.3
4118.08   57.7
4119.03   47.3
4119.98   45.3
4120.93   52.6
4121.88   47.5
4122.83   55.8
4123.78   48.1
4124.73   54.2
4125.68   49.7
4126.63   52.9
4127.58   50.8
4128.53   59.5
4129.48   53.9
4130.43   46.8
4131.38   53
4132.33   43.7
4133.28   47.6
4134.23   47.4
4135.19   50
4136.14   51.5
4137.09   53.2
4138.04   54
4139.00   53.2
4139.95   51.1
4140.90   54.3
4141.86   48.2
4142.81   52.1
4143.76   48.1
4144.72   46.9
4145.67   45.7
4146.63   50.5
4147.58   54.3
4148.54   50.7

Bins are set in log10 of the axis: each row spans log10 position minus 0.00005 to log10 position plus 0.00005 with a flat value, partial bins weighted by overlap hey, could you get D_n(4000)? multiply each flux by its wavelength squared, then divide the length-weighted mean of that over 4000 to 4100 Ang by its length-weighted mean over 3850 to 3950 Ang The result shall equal 1.24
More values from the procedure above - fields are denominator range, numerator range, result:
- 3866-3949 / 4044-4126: 1.26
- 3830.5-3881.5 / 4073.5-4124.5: 1.31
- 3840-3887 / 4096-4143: 1.26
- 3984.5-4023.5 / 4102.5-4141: 1.01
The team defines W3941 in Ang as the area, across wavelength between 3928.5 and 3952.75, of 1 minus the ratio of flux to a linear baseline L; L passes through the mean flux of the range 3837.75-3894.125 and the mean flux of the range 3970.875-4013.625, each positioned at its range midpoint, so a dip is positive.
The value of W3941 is 1.9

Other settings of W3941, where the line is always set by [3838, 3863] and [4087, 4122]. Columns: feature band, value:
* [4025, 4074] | -3.3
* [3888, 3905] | 0.6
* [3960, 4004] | 2.2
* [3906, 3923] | -1.0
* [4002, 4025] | -1.5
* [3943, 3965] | 1.2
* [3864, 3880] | -1.2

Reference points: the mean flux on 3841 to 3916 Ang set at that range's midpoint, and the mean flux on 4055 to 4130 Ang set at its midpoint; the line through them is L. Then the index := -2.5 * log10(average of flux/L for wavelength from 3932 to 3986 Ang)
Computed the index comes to 0.13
